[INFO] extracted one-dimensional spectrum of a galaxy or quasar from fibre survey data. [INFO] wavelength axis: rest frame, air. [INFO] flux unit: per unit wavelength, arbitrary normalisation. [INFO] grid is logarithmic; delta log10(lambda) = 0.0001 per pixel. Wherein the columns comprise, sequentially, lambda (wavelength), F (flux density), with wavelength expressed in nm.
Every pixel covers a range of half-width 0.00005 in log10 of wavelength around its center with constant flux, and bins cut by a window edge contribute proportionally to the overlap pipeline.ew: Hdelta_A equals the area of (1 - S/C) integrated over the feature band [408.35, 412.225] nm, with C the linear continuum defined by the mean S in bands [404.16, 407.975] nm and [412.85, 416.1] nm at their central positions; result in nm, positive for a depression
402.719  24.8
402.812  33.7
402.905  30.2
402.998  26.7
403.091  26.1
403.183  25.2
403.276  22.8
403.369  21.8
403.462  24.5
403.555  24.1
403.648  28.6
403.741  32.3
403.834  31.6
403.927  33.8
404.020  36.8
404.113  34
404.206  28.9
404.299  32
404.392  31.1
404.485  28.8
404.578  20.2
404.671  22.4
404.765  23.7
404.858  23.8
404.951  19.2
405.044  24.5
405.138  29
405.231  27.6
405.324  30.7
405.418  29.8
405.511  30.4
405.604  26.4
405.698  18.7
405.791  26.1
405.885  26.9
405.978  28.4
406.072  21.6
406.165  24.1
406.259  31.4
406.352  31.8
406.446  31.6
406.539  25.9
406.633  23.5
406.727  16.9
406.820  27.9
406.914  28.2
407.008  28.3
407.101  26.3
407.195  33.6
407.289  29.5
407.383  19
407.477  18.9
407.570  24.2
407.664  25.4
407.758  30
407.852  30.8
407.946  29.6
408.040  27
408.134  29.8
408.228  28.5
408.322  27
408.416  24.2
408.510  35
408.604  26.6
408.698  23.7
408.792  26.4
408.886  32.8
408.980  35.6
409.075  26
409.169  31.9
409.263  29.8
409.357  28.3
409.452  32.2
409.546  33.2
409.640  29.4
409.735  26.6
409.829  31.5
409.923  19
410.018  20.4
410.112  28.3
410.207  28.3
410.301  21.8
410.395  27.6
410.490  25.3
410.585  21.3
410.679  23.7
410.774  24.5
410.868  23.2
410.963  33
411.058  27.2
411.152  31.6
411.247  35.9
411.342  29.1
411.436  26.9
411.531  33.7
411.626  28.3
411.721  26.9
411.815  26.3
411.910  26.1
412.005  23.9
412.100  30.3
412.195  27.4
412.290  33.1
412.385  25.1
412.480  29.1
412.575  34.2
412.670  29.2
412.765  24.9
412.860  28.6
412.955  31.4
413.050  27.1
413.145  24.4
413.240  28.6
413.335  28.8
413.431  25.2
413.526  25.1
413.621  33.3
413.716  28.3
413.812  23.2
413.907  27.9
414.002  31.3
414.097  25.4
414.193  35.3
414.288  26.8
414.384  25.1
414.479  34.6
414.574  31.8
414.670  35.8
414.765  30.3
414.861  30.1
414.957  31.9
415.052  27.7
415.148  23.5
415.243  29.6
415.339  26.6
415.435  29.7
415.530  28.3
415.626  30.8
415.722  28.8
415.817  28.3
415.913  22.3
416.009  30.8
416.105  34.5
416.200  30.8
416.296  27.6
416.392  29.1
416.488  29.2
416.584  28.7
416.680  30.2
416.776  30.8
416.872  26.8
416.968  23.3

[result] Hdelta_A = -0.03 nm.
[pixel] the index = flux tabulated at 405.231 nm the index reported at 27.6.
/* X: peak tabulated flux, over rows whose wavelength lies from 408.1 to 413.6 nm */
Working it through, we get 35.9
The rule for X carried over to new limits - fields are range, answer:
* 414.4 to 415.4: 35.8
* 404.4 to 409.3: 35.6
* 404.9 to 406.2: 30.7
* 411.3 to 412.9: 34.2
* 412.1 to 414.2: 35.3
